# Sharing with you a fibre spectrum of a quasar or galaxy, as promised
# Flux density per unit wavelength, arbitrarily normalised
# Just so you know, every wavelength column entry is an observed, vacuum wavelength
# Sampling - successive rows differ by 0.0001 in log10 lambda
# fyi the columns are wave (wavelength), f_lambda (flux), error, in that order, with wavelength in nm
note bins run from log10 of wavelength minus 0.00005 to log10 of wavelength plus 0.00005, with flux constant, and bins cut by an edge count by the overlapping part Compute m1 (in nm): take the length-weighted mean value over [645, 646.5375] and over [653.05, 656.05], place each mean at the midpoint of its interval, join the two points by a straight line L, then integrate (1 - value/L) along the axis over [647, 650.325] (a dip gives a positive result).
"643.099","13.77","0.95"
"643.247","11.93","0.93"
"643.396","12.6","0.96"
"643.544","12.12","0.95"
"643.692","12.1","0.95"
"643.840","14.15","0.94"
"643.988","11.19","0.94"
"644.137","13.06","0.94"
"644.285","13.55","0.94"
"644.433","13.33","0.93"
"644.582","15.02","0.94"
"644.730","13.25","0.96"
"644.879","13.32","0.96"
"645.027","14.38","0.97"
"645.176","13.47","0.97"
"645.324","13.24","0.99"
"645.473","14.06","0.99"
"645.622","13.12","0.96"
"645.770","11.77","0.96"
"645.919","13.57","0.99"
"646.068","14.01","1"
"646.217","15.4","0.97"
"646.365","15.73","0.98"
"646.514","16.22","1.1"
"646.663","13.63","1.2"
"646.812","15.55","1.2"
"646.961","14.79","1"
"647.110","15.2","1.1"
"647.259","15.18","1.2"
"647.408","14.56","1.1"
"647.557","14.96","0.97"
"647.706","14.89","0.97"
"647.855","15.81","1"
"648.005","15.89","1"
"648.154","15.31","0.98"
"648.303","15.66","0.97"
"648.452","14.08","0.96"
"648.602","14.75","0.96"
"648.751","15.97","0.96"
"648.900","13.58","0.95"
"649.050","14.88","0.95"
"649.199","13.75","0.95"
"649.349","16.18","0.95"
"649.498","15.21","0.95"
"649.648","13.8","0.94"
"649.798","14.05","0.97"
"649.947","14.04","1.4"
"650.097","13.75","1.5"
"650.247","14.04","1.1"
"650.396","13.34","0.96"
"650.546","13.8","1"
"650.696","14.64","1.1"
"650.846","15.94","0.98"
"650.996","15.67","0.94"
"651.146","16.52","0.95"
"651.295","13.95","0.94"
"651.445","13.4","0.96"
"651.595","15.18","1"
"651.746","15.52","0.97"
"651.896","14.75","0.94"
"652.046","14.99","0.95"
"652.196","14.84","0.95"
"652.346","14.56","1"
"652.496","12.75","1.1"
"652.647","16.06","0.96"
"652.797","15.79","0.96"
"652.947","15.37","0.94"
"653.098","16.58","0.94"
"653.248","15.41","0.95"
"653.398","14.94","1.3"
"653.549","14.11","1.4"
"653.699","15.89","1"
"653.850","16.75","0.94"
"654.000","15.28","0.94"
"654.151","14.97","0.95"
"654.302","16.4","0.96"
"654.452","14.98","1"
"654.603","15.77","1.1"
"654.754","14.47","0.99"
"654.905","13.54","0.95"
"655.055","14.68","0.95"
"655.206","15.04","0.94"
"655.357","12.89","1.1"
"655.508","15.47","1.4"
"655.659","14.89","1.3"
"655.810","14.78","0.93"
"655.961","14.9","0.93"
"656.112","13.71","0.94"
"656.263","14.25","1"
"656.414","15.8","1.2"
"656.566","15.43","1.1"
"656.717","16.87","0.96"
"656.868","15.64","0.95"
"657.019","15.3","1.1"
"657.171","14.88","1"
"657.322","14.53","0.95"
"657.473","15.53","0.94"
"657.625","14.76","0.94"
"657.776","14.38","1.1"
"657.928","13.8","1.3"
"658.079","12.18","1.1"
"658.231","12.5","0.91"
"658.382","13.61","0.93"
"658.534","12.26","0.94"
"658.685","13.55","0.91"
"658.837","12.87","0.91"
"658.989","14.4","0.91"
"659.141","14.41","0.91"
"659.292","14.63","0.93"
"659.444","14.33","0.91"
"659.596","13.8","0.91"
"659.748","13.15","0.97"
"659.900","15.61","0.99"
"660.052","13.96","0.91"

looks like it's -0.10 nm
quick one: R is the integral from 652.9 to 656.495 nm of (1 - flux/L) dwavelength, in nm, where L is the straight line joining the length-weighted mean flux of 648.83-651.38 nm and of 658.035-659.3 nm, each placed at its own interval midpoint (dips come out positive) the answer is -0.29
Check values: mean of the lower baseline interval 14.5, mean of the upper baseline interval 13.3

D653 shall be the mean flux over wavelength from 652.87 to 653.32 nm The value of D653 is 15.8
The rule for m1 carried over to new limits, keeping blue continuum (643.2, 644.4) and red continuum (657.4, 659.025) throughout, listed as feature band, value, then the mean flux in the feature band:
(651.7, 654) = -0.34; 15.2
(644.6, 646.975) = -0.25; 14.1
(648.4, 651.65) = -0.38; 14.6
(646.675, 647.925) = -0.21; 15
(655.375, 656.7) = -0.14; 14.9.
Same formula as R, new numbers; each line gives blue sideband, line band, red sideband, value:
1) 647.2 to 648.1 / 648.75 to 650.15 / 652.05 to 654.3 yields 0.07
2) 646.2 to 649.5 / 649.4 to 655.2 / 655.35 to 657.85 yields 0.06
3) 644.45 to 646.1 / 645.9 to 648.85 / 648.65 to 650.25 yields -0.22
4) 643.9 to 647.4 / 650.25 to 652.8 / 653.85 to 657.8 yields -0.03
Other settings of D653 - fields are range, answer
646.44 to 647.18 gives 15.1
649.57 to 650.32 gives 13.9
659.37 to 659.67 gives 14.1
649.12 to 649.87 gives 14.6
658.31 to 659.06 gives 13.3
